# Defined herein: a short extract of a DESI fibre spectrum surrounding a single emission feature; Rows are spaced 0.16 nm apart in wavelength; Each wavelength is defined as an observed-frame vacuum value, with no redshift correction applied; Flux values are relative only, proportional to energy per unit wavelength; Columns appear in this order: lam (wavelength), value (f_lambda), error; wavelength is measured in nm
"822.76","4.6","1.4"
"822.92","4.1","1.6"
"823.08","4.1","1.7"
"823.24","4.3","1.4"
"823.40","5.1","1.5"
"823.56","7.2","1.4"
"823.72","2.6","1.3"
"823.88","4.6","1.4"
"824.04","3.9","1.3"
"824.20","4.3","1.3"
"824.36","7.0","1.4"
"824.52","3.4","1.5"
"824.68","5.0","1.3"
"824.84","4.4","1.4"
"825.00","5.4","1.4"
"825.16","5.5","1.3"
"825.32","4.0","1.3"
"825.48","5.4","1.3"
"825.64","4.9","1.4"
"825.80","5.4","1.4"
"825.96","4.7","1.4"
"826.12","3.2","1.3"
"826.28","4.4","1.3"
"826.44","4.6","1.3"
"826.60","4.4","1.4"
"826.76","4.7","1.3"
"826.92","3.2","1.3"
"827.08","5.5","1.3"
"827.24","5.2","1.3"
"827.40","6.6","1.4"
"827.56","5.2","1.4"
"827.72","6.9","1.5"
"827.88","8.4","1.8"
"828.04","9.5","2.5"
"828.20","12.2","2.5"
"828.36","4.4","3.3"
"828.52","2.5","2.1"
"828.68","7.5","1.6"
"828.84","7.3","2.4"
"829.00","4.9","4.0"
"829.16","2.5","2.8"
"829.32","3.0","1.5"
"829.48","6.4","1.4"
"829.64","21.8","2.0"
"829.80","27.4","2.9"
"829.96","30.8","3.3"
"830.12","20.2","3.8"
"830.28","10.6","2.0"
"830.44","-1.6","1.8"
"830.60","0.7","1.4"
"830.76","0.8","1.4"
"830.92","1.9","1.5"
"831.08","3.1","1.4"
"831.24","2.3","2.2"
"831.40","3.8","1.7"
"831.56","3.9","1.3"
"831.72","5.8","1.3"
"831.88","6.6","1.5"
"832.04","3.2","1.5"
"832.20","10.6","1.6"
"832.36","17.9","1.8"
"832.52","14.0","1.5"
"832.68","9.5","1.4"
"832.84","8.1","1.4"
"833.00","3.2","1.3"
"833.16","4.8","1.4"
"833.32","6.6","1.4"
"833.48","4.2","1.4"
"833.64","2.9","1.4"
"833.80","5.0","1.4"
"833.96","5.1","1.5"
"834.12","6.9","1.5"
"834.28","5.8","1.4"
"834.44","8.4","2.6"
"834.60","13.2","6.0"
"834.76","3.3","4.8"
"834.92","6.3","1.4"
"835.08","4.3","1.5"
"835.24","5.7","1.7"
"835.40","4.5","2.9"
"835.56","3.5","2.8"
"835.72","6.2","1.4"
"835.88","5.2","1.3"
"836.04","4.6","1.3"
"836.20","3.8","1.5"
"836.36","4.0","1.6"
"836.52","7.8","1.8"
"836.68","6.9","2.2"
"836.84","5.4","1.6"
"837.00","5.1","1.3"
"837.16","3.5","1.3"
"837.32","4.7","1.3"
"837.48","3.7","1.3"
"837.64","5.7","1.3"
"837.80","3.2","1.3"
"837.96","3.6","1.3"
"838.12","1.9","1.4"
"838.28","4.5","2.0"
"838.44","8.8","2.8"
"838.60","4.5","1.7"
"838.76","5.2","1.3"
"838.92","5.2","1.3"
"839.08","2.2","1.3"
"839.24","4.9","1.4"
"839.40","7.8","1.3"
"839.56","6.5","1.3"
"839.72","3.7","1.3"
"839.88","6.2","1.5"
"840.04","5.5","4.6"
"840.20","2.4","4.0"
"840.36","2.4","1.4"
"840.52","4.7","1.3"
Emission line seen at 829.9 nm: H-alpha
